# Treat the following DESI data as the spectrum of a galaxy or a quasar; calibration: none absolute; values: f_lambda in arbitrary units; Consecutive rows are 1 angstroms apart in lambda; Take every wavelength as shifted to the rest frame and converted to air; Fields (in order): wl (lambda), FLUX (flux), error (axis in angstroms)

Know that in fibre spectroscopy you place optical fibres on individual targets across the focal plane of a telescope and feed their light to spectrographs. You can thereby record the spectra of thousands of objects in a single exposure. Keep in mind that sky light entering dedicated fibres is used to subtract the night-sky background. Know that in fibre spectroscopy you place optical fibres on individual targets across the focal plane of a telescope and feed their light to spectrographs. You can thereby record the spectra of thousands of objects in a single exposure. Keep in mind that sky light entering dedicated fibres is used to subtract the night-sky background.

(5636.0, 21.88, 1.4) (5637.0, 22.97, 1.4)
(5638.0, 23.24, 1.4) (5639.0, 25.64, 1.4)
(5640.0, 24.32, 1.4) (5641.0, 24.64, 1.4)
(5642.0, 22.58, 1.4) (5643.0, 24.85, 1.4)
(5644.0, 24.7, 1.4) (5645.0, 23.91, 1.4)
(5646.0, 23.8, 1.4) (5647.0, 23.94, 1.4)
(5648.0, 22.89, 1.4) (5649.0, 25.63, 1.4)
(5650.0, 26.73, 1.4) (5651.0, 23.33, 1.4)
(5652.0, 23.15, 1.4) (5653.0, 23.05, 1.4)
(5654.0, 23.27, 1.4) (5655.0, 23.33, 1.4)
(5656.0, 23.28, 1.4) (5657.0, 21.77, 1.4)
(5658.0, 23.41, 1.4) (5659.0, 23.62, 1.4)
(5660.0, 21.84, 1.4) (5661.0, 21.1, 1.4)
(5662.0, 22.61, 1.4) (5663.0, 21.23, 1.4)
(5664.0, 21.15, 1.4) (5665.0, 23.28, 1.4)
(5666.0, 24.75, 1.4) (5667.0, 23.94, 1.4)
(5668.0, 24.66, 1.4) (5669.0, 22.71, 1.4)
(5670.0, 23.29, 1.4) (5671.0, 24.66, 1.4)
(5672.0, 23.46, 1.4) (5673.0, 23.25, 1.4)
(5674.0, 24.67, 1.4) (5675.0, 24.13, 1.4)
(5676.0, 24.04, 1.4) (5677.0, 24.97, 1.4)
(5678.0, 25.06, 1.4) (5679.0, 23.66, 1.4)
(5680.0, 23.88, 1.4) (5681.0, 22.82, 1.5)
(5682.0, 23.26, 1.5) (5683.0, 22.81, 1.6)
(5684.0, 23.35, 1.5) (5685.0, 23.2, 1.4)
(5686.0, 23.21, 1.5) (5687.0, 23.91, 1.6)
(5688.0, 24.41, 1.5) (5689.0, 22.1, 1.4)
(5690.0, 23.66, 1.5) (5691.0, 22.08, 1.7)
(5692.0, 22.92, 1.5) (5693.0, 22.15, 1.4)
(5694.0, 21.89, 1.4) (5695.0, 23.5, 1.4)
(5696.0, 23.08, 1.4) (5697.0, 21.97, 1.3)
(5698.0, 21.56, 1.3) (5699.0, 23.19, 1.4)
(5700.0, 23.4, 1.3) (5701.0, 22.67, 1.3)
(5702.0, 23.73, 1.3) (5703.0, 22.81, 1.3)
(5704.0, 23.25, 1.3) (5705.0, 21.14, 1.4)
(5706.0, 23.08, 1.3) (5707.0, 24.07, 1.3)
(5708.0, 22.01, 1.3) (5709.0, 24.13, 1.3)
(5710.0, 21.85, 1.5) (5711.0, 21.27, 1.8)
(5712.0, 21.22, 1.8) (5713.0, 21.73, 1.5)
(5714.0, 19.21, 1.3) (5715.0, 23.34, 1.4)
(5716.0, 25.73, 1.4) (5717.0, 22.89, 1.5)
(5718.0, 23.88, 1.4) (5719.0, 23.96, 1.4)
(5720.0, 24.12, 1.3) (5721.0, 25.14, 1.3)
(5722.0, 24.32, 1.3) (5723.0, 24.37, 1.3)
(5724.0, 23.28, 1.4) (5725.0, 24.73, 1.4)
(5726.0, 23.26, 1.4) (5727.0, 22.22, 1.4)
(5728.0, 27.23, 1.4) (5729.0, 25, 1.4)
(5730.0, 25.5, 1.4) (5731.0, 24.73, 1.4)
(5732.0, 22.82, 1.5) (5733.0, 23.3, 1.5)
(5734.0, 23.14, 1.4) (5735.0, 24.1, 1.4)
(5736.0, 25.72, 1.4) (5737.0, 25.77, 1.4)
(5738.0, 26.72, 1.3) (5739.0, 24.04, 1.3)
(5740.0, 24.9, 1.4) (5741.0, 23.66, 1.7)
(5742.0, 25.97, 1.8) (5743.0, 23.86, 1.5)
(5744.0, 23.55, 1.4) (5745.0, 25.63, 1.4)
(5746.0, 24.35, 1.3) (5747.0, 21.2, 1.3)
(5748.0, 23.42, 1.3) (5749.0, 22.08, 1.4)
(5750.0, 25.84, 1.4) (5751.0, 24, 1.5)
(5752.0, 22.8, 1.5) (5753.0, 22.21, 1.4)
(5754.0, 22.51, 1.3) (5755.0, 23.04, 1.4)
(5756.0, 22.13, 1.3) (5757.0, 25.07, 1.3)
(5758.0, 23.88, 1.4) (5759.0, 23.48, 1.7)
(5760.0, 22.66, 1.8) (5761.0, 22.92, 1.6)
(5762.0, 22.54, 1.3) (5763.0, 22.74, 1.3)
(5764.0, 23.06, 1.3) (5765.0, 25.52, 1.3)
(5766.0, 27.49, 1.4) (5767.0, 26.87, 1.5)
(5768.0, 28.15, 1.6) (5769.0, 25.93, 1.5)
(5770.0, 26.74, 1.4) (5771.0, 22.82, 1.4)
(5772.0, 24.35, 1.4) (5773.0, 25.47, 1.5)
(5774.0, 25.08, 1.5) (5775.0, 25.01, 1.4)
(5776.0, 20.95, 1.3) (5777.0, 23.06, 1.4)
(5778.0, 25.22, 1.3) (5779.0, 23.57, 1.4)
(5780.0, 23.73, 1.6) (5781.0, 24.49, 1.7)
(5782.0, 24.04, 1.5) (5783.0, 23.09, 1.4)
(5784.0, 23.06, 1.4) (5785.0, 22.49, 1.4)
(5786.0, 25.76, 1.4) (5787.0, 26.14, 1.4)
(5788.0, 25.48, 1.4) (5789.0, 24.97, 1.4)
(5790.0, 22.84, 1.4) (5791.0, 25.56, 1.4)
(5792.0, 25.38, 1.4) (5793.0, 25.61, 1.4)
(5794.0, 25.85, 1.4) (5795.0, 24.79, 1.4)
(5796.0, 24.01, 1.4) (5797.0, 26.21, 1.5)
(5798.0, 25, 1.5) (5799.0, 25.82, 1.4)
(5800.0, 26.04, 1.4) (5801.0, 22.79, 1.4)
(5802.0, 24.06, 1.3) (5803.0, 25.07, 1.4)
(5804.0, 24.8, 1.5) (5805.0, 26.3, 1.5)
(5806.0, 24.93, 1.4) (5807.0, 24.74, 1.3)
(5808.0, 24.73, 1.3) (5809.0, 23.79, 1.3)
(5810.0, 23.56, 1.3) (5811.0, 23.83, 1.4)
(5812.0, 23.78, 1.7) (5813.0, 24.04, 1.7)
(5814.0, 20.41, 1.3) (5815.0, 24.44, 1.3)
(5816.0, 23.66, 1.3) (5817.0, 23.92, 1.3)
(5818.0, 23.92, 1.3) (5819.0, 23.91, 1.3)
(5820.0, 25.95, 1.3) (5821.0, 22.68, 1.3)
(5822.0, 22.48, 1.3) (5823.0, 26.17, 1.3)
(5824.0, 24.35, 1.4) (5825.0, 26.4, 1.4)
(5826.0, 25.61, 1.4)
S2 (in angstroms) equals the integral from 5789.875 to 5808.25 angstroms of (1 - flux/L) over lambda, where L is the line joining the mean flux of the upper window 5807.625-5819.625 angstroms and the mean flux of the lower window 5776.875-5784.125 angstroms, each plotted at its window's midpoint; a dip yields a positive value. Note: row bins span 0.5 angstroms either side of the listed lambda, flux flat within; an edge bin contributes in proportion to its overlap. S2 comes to -1.0 angstroms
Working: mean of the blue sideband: 23.9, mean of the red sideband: 23.7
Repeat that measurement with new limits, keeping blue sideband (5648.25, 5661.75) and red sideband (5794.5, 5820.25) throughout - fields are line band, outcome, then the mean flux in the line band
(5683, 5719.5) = 1.3 angstroms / 22.8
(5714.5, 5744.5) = -0.7 angstroms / 24.4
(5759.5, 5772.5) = -0.4 angstroms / 24.8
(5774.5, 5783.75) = 0.2 angstroms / 23.7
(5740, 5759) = 0.3 angstroms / 23.7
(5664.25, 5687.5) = -0.3 angstroms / 23.8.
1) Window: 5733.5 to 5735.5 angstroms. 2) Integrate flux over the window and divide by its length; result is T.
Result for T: 23.6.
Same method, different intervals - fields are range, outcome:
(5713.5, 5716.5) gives 22.8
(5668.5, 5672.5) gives 23.5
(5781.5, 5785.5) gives 23.2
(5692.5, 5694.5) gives 22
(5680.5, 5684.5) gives 23.1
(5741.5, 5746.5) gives 24.7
